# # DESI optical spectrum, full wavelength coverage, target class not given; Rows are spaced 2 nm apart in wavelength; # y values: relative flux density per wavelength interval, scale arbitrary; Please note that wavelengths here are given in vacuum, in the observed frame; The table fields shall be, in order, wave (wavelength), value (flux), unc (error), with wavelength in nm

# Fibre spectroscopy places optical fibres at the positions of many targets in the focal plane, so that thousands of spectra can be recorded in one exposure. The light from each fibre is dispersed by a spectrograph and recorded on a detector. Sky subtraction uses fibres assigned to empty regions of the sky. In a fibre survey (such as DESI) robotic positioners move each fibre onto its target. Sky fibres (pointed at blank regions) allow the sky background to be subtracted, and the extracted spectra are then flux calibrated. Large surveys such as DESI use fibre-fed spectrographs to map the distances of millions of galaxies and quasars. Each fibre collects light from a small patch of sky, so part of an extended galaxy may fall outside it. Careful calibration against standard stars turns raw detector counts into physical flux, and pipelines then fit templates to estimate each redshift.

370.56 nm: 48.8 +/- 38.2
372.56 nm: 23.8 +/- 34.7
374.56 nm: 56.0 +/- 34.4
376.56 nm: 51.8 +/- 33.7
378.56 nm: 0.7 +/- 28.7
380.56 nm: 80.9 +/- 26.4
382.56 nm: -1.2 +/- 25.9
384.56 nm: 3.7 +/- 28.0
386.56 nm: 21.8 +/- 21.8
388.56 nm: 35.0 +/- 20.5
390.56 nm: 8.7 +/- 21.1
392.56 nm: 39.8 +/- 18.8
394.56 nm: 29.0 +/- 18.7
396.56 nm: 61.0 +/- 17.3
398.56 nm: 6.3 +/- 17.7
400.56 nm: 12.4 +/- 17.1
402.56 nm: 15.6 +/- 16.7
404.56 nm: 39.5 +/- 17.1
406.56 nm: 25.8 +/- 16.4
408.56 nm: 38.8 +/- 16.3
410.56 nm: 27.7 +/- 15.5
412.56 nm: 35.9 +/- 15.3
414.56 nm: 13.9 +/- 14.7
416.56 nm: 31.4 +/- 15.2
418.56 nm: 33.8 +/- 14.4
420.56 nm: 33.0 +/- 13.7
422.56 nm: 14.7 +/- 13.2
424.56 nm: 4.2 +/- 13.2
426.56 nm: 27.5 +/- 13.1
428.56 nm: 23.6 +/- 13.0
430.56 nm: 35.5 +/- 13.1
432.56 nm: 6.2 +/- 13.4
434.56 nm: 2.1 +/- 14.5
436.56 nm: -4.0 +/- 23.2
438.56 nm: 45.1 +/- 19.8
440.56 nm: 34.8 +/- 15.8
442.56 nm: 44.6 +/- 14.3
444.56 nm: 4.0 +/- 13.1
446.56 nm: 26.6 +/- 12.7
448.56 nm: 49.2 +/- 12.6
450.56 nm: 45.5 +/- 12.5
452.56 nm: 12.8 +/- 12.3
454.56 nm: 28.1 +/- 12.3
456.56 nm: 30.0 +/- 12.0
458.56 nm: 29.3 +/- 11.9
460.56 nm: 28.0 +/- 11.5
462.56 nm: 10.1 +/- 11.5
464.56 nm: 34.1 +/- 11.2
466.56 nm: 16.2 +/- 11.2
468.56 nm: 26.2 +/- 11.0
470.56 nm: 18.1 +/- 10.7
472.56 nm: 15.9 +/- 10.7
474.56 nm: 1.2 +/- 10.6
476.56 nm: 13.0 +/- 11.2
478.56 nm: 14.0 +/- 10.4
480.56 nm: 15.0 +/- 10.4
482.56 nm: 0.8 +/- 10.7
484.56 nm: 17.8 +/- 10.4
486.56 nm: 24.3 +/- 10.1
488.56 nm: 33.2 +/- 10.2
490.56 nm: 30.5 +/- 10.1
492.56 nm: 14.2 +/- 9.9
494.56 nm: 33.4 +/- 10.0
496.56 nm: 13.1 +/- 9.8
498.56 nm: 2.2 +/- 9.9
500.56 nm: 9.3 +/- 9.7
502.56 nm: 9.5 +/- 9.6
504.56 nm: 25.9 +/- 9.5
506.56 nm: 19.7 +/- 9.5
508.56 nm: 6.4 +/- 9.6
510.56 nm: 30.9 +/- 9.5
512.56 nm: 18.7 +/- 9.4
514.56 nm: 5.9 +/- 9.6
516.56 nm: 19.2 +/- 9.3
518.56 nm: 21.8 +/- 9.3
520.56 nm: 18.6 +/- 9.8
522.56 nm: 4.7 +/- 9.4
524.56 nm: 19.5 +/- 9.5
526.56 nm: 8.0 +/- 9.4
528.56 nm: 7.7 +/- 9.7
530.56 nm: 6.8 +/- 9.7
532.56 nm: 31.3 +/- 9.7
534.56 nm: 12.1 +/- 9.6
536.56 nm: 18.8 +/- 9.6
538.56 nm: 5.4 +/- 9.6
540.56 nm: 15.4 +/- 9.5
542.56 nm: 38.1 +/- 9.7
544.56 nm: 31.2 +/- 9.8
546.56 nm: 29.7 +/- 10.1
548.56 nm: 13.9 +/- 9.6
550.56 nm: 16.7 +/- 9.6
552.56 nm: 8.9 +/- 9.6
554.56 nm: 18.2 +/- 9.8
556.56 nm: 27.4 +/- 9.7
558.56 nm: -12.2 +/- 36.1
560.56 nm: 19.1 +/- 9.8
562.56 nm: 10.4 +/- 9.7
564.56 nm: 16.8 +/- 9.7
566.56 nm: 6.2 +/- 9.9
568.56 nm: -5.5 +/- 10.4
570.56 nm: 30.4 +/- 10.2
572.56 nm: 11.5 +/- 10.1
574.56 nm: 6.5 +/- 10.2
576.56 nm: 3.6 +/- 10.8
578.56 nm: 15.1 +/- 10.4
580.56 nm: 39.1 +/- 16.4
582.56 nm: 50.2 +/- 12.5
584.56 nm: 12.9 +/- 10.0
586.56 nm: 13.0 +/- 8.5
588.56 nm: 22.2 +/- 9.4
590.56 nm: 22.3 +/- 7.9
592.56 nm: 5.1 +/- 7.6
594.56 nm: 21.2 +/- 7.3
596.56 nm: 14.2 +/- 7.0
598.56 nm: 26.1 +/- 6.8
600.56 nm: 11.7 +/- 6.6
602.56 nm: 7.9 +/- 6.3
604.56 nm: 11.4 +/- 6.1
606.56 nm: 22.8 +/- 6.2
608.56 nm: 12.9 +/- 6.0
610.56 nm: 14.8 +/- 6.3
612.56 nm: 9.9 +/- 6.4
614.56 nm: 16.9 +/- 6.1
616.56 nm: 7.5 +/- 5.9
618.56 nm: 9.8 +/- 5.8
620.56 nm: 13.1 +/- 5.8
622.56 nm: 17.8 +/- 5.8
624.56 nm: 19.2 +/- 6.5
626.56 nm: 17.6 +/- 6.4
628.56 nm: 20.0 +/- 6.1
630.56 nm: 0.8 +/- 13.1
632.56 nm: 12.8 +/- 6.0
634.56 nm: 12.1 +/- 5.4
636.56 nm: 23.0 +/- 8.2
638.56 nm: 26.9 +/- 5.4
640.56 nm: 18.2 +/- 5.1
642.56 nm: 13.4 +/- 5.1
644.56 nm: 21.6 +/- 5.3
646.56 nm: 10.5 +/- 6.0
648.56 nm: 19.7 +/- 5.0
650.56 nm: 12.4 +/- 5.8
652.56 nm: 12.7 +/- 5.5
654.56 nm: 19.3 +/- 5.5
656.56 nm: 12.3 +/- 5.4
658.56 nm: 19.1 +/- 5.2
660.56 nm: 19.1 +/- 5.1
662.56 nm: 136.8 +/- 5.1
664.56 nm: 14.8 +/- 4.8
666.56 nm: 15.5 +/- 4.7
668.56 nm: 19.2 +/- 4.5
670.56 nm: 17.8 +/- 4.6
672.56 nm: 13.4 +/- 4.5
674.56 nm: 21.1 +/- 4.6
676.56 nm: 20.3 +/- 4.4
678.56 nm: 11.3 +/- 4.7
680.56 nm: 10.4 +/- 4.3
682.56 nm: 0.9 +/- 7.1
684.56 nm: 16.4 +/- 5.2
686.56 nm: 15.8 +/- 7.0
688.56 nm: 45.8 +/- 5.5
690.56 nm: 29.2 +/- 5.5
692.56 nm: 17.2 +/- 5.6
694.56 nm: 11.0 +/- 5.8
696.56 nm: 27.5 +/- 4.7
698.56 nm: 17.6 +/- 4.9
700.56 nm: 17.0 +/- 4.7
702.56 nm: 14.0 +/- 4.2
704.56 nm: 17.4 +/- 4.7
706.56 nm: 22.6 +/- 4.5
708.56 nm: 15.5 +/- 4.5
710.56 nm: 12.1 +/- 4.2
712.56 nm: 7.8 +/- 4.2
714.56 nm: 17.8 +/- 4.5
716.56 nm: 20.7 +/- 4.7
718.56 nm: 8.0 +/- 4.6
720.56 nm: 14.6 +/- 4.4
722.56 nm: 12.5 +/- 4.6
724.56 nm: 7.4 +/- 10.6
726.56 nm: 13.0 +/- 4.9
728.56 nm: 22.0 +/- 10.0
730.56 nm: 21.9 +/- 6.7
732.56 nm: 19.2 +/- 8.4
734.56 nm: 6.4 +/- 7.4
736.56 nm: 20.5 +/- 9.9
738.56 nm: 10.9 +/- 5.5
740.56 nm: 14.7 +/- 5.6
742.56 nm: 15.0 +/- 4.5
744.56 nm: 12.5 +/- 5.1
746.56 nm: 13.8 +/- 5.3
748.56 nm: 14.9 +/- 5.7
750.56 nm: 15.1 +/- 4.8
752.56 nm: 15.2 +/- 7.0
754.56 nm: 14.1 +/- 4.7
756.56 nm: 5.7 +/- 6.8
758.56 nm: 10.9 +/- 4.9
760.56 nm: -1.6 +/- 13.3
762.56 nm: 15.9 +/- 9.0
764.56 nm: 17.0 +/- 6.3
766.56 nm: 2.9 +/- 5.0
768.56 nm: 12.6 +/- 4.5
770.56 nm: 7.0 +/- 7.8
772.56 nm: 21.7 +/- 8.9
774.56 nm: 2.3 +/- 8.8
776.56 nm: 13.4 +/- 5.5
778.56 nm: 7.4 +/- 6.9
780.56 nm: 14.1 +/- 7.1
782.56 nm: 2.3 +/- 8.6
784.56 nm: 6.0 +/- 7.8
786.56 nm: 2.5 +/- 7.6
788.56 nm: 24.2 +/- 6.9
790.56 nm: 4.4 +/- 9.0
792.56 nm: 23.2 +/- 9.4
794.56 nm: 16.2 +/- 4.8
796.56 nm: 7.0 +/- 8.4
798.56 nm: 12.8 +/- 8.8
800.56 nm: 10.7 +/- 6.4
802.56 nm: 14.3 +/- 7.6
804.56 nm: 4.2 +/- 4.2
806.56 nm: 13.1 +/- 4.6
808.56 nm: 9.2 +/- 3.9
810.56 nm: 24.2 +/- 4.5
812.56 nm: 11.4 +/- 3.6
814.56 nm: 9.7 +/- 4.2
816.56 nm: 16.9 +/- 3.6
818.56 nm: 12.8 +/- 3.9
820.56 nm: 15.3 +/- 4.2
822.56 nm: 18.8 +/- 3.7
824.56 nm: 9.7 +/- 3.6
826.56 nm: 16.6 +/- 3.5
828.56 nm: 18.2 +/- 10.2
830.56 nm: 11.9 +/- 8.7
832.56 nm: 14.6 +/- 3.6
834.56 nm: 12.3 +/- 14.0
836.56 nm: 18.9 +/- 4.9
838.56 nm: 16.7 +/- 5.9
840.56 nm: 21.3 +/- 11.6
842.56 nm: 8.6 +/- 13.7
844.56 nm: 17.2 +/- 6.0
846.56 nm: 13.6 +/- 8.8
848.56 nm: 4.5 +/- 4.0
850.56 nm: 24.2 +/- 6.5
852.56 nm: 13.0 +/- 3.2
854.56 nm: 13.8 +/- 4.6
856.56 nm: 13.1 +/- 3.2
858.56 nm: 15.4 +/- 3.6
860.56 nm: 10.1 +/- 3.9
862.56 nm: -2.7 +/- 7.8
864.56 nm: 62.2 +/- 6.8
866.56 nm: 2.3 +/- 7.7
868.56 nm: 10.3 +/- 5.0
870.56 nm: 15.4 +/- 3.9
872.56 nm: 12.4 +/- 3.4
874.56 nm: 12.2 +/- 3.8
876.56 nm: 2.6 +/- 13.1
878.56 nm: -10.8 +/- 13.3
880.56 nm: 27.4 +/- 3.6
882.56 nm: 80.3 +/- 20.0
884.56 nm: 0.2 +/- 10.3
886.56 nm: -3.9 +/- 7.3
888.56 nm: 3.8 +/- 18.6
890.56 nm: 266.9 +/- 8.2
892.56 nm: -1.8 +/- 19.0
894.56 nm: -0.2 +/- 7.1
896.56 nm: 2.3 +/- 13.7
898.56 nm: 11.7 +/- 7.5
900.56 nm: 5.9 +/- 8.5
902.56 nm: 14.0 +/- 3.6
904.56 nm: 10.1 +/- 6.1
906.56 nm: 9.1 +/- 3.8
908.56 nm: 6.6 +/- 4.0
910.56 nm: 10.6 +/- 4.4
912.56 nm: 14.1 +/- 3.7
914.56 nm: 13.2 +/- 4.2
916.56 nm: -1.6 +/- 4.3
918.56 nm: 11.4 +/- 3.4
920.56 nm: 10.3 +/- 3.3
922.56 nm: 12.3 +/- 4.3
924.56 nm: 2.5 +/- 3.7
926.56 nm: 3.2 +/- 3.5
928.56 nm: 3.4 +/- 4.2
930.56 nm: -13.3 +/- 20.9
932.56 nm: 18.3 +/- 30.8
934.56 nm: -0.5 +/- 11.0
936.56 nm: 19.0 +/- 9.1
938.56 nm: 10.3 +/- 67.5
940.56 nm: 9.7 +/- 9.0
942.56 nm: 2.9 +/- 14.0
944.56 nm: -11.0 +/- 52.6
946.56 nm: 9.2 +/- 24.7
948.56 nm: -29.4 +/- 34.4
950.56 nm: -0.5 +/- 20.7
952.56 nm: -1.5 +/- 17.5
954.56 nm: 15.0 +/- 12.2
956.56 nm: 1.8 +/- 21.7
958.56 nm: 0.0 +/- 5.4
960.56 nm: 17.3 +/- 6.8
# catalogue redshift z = 0.78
